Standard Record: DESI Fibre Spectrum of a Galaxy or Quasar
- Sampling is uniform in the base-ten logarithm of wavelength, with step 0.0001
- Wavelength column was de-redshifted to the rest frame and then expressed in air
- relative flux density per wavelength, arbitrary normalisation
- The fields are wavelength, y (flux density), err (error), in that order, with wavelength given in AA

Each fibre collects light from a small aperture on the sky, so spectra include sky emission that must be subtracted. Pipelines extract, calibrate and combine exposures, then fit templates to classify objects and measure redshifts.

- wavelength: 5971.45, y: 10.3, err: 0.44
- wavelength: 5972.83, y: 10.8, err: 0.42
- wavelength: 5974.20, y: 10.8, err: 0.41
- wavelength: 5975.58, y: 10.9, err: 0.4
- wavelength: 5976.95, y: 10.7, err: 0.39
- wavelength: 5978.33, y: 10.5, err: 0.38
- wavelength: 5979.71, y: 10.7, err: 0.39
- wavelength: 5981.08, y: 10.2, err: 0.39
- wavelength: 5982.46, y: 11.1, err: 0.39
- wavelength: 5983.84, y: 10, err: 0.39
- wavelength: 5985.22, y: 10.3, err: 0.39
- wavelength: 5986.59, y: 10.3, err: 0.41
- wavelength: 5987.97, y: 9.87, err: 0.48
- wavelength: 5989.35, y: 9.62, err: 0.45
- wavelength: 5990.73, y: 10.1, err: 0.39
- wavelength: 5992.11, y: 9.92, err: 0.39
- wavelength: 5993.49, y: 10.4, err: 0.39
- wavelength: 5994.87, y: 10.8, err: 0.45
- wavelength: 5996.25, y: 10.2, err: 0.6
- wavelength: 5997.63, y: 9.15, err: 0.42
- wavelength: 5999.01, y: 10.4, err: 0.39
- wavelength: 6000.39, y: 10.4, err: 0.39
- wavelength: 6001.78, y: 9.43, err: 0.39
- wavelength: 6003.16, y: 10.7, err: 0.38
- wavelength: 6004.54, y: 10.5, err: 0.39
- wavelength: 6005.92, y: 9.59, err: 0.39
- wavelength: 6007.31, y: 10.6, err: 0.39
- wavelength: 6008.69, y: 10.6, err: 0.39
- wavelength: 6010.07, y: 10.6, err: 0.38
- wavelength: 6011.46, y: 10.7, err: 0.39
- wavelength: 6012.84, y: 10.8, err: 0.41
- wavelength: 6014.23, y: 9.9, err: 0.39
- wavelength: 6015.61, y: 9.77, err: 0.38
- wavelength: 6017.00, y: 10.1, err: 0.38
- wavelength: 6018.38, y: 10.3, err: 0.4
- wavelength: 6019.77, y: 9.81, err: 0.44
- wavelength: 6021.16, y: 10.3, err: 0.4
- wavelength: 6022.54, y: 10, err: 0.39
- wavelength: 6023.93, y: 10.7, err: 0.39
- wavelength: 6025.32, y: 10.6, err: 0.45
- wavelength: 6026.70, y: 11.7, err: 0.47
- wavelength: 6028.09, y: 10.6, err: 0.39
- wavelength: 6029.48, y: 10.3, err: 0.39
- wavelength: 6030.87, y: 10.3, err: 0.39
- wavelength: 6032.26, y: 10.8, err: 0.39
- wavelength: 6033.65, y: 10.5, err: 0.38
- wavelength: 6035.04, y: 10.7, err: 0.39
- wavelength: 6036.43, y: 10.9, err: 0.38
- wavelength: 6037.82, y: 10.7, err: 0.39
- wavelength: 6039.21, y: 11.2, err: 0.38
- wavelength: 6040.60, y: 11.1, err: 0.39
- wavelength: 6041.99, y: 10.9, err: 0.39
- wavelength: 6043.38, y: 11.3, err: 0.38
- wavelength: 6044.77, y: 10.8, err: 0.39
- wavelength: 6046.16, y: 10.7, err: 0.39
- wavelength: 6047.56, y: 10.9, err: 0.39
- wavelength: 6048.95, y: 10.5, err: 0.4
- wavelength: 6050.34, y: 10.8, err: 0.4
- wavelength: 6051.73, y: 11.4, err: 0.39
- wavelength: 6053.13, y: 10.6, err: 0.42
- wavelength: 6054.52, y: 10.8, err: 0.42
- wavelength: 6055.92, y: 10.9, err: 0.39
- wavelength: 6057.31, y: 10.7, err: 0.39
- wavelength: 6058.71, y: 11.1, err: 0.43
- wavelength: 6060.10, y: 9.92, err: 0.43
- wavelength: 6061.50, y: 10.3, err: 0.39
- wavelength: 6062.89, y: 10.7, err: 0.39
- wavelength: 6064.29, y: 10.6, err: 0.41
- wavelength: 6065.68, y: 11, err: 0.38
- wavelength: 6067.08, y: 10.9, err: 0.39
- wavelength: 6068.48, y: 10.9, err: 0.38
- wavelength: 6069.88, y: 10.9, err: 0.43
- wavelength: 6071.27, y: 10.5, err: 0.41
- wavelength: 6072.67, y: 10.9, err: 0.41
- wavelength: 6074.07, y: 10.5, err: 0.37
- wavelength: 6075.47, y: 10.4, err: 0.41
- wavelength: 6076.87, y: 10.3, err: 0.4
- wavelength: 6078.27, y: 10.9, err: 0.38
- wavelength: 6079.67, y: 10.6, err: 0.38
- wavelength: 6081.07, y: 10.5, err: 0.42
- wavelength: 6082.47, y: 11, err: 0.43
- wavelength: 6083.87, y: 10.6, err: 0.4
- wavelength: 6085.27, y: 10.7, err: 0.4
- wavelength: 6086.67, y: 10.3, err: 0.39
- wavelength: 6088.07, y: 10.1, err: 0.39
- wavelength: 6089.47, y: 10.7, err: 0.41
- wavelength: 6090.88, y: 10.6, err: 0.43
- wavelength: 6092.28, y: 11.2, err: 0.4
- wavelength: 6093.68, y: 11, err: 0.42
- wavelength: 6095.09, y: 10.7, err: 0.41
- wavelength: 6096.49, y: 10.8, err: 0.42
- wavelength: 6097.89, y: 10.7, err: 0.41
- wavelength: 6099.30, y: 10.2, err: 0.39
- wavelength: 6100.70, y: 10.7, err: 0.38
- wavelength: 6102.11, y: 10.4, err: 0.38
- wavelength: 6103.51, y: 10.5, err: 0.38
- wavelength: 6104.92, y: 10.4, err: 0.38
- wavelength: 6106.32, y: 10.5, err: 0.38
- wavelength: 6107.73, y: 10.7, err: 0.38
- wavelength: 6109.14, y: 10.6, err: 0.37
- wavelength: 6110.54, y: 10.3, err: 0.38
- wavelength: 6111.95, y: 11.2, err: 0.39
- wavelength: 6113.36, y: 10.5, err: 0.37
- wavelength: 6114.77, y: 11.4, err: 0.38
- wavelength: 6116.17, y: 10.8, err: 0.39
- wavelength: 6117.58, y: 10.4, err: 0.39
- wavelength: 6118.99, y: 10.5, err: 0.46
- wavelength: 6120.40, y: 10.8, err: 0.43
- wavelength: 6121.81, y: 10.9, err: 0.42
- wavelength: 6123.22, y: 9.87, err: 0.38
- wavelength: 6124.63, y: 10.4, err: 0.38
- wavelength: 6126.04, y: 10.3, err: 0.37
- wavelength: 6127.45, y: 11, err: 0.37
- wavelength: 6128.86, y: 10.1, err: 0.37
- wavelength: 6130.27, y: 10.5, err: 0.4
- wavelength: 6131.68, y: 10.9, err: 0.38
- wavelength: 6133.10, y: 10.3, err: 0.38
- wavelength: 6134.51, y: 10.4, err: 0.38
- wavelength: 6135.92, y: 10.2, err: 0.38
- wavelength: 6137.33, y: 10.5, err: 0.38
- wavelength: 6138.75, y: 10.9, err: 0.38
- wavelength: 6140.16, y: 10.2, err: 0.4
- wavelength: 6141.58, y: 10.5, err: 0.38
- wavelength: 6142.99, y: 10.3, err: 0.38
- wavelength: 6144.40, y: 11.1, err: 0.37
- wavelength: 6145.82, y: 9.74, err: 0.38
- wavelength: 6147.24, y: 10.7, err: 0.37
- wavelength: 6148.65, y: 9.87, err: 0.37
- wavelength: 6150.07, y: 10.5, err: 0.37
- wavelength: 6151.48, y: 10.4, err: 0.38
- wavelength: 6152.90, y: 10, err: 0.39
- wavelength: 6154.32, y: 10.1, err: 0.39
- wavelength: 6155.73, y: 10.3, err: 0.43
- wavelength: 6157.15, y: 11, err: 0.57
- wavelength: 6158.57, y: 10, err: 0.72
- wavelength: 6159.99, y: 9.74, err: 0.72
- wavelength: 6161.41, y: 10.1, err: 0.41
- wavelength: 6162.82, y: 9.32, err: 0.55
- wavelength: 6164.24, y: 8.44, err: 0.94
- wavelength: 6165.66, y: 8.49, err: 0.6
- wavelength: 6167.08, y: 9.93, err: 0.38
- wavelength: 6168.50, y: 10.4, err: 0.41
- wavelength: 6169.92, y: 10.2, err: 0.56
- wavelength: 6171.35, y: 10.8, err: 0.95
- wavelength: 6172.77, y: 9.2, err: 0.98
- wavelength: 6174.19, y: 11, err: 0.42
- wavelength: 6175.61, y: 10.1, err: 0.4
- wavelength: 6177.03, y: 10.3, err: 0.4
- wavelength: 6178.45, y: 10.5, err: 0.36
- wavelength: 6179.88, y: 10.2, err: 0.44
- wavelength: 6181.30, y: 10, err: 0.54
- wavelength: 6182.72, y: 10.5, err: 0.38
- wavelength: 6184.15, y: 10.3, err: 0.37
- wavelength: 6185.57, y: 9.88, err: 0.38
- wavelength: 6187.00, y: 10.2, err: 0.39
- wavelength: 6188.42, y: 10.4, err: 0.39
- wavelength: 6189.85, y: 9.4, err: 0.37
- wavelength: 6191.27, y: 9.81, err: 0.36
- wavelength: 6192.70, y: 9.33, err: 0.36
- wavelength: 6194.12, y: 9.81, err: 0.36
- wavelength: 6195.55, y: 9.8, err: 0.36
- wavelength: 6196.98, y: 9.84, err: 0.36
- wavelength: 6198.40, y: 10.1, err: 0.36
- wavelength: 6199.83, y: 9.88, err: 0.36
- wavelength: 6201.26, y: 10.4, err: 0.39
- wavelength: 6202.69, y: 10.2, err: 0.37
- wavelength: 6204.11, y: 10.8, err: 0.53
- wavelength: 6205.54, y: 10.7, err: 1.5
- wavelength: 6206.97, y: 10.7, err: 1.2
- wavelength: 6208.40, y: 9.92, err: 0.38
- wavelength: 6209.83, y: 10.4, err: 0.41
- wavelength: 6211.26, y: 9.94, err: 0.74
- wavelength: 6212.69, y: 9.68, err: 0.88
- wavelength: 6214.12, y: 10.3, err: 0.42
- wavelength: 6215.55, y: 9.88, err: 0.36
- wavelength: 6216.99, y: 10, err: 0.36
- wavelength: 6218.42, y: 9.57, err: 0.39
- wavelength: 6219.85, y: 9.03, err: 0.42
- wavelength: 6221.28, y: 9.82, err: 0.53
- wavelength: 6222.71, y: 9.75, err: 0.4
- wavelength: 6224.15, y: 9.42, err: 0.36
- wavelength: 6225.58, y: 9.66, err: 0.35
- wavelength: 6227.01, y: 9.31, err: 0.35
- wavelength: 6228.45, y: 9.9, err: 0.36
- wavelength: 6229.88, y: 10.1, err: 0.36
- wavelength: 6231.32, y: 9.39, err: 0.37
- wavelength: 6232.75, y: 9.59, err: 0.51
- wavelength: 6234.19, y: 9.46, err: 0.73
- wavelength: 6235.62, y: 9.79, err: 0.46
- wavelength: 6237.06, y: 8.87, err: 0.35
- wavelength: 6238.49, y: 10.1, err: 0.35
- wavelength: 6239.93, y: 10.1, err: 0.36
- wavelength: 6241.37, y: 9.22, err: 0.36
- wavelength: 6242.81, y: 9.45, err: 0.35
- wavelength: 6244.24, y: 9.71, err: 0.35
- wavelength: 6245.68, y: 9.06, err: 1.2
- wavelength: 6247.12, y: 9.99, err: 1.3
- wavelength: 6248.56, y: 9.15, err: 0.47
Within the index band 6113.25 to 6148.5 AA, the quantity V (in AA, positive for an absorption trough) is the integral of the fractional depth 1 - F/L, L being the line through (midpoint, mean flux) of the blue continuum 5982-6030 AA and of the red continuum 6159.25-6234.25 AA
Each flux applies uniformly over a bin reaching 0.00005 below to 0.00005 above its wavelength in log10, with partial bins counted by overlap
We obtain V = -1.6 AA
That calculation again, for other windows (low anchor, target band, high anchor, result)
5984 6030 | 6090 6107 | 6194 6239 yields -0.9 AA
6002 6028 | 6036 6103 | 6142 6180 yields -2.9 AA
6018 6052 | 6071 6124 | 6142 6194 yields -1.1 AA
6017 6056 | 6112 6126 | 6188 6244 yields -0.4 AA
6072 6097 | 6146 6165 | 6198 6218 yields 0.7 AA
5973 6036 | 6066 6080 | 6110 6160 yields -0.4 AA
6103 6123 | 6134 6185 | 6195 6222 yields 1.0 AA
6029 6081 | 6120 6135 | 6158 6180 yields -0.4 AA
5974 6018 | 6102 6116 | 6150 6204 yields -0.7 AA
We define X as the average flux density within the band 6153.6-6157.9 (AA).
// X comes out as 10.5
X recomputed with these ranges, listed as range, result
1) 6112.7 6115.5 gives 11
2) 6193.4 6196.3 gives 9.8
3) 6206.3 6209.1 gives 10.3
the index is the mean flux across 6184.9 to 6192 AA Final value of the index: 9.93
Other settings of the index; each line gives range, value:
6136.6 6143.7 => 10.5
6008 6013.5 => 10.7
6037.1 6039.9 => 11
